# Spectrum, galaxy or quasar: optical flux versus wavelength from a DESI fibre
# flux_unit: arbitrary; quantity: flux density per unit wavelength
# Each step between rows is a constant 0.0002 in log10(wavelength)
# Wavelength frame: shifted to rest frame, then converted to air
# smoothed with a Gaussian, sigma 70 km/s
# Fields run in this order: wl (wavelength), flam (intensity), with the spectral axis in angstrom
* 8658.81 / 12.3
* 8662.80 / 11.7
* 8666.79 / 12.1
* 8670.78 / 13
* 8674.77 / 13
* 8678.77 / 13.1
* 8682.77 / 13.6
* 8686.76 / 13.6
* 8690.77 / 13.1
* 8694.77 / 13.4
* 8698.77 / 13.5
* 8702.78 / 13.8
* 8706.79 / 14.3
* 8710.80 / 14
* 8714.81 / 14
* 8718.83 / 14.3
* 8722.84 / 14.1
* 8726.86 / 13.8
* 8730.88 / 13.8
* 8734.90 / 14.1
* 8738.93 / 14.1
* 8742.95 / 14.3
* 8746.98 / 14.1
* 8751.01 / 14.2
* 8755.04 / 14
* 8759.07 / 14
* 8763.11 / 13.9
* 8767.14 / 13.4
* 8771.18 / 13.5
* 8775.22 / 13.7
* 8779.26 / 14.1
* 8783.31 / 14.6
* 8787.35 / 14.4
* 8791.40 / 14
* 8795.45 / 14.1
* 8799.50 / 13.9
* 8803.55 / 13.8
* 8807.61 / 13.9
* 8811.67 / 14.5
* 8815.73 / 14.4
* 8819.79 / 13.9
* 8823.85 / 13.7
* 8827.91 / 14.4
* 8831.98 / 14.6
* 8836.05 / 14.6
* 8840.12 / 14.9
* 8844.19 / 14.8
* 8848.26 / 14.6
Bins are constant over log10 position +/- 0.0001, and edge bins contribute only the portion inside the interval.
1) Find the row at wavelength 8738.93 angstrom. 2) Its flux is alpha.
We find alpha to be 14.1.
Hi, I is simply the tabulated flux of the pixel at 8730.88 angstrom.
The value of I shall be 13.8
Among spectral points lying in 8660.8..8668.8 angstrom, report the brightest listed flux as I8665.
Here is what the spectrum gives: 12.1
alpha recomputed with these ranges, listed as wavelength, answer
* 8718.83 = 14.3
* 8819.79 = 13.9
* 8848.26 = 14.6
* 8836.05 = 14.6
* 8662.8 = 11.7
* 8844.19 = 14.8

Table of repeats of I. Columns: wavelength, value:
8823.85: 13.7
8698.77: 13.5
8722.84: 14.1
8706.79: 14.3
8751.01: 14.2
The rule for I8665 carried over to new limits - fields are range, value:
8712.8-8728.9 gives 14.3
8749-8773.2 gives 14.2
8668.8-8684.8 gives 13.6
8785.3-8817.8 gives 14.5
